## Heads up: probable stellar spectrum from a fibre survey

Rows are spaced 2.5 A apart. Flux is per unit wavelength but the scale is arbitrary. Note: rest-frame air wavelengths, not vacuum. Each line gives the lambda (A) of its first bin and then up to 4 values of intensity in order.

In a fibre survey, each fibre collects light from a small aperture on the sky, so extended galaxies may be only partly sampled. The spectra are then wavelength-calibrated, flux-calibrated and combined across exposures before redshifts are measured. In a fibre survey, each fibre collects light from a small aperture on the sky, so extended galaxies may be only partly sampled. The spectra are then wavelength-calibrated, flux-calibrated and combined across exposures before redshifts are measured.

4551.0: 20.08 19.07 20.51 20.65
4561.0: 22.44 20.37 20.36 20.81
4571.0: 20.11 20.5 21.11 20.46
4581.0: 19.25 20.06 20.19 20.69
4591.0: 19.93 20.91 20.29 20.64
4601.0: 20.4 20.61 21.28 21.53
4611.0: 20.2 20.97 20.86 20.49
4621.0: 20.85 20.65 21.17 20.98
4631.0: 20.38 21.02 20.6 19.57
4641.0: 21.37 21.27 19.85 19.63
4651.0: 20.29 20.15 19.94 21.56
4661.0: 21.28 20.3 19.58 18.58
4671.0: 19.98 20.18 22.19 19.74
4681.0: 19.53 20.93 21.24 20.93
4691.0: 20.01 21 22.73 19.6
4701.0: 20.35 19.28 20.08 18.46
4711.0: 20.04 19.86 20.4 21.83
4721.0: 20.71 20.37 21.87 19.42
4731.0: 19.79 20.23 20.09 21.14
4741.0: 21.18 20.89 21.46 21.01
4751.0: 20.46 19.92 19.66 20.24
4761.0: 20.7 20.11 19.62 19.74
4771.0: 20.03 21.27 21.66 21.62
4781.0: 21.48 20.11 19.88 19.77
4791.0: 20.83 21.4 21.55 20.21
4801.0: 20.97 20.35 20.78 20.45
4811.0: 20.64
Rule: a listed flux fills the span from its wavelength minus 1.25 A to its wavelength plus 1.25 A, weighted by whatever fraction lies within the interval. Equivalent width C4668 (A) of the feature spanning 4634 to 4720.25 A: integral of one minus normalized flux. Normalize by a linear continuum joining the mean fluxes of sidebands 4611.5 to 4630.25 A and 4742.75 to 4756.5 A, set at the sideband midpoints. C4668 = 1.5 A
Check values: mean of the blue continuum 20.8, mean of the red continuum 20.6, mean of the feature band 20.4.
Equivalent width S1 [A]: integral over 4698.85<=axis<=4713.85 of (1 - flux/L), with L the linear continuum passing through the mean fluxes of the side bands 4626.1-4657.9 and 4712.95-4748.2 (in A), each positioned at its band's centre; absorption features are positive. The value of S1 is 0.7 A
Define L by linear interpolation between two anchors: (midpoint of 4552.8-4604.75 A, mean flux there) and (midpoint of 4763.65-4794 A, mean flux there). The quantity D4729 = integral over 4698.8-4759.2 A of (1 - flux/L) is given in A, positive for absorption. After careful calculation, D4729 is 0.6 A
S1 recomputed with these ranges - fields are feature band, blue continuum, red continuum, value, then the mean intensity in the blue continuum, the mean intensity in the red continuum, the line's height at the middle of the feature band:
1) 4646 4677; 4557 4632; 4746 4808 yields 0.5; 20.6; 20.6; 20.6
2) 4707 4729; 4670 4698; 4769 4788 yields 0.4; 20.7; 20.8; 20.8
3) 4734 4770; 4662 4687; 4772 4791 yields 0.4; 20.2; 20.8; 20.7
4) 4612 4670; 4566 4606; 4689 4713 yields -0.5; 20.4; 20.2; 20.3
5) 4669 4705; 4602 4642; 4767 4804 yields 0.4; 20.8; 20.7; 20.8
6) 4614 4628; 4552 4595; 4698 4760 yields -0.3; 20.4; 20.3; 20.4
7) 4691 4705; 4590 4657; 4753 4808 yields 0.0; 20.6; 20.5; 20.6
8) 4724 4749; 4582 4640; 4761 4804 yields -0.1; 20.6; 20.6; 20.6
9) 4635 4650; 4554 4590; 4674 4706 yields 0.1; 20.5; 20.6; 20.6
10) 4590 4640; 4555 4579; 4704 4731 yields -0.2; 20.7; 20.3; 20.6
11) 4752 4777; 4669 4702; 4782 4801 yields 0.4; 20.6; 20.6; 20.6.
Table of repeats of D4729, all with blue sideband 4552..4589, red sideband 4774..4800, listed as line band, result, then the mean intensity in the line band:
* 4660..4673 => 0.44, 19.9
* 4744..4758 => 0.19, 20.5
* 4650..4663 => -0.02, 20.6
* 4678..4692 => 0.15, 20.4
